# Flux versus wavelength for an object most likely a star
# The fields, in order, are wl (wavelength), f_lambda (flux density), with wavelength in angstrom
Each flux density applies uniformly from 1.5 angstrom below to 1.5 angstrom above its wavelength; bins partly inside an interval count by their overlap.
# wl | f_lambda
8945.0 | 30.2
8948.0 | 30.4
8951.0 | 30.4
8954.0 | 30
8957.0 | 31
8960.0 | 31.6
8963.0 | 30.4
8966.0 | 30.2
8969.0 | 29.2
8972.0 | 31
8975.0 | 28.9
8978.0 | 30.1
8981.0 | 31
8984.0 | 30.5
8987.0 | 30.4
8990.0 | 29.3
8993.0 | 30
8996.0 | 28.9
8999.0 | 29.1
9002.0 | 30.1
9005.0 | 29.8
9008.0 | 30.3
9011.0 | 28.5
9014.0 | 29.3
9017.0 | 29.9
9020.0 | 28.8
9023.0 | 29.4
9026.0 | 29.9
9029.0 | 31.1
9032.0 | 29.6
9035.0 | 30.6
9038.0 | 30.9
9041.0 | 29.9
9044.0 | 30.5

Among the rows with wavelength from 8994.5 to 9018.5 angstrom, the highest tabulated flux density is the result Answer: 30.3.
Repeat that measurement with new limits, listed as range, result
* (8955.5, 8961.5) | 31.6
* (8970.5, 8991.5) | 31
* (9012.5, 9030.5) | 31.1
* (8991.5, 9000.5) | 30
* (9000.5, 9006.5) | 30.1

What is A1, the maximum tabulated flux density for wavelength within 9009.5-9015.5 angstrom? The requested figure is 29.3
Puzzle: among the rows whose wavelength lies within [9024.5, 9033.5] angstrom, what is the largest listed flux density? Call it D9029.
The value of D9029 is 31.1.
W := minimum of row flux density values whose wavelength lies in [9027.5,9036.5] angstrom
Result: 29.6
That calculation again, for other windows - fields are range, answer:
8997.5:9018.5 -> 28.5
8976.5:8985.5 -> 30.1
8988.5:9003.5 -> 28.9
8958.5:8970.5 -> 29.2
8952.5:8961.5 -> 30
